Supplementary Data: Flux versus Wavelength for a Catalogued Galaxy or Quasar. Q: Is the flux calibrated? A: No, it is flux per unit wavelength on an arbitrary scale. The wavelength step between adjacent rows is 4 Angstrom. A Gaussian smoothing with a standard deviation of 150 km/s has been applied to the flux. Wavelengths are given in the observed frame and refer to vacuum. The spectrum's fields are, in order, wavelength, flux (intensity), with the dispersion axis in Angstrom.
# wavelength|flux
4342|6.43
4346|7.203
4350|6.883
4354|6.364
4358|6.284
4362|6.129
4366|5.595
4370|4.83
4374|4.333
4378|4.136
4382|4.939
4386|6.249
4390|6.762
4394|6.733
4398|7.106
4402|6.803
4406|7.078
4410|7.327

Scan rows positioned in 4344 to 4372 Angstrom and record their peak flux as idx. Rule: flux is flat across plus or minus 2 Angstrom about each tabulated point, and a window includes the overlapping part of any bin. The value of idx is 7.203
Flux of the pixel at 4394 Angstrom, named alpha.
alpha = 6.733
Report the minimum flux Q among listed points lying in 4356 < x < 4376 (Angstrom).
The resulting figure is 4.333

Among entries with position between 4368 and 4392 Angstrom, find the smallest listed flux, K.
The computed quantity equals 4.136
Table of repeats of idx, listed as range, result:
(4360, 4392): 6.762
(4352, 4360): 6.364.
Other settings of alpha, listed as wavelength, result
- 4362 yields 6.129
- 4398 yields 7.106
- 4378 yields 4.136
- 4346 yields 7.203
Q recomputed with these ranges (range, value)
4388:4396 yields 6.733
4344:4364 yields 6.129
